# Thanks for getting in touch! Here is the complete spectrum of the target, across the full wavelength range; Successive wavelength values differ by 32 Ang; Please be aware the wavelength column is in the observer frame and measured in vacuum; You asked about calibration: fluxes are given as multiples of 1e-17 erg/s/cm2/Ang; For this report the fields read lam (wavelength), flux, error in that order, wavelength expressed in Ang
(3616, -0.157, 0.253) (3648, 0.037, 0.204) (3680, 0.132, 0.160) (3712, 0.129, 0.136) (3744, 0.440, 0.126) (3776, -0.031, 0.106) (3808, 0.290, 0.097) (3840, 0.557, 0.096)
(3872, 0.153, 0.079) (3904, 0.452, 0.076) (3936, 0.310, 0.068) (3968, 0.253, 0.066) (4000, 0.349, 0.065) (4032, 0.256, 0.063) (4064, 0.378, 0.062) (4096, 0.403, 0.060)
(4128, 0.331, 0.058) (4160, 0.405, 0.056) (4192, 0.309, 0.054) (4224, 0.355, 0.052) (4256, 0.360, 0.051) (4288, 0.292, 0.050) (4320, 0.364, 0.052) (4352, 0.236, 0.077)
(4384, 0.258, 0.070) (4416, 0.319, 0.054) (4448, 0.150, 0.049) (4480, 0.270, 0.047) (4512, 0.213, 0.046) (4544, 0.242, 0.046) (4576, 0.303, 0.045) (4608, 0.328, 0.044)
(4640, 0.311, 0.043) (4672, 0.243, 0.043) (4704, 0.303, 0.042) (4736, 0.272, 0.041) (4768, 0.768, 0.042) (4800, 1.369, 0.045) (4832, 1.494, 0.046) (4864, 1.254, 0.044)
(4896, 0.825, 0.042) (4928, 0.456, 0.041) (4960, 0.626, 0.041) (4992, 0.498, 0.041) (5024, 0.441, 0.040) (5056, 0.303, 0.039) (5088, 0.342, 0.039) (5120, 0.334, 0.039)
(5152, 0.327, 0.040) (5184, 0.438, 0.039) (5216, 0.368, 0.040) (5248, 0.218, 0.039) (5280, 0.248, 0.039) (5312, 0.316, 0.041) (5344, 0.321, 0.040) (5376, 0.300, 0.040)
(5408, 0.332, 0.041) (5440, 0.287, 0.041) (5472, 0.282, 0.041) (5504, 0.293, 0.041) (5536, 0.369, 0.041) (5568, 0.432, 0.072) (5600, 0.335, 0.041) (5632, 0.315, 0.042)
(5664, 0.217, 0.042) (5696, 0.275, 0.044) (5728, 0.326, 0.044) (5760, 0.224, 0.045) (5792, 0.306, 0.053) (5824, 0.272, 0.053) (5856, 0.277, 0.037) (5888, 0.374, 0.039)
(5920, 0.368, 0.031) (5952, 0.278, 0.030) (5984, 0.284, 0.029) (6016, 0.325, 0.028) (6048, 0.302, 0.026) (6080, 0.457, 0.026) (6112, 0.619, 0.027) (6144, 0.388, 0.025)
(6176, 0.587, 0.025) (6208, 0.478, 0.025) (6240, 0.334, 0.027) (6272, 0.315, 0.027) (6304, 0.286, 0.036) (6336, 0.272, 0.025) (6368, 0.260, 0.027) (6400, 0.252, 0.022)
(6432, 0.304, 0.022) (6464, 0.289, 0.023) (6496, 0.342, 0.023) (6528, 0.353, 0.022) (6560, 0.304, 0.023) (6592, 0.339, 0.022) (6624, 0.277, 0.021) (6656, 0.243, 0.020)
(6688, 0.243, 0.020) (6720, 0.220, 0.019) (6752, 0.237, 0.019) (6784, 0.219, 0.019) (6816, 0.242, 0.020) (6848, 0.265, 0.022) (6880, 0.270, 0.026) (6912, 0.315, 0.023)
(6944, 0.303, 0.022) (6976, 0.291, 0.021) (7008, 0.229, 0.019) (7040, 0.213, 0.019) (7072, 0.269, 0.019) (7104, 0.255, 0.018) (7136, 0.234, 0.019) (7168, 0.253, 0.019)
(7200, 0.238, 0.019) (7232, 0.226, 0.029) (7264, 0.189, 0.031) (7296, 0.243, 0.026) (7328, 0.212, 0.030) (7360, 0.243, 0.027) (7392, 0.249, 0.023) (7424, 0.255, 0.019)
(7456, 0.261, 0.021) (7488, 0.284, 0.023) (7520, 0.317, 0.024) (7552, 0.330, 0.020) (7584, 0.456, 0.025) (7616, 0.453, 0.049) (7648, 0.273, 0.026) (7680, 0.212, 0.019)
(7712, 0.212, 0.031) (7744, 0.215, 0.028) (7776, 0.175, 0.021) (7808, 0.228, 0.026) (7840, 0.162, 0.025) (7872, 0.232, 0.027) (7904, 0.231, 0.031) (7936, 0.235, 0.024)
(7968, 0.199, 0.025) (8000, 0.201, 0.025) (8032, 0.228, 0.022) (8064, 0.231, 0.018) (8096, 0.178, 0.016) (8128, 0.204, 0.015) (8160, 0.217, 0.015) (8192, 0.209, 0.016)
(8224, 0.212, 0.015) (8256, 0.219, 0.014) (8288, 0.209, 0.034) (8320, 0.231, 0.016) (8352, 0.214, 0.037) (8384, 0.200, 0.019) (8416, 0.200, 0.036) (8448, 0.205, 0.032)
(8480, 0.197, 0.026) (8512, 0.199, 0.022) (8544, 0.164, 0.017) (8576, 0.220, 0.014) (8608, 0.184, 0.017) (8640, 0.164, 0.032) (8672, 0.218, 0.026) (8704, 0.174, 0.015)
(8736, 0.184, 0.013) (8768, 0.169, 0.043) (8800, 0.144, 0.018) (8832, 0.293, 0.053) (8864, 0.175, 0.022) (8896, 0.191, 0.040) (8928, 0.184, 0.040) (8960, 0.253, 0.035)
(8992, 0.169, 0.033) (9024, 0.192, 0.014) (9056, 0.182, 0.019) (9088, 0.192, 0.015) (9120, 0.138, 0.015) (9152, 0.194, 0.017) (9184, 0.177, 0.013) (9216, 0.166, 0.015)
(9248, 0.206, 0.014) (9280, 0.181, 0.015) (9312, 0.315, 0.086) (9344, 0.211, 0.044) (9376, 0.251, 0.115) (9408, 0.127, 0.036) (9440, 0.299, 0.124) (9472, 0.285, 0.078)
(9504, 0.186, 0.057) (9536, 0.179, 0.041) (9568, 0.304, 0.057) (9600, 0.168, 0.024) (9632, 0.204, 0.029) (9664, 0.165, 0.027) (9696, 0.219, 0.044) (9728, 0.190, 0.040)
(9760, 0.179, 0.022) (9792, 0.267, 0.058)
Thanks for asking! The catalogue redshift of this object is 2.954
